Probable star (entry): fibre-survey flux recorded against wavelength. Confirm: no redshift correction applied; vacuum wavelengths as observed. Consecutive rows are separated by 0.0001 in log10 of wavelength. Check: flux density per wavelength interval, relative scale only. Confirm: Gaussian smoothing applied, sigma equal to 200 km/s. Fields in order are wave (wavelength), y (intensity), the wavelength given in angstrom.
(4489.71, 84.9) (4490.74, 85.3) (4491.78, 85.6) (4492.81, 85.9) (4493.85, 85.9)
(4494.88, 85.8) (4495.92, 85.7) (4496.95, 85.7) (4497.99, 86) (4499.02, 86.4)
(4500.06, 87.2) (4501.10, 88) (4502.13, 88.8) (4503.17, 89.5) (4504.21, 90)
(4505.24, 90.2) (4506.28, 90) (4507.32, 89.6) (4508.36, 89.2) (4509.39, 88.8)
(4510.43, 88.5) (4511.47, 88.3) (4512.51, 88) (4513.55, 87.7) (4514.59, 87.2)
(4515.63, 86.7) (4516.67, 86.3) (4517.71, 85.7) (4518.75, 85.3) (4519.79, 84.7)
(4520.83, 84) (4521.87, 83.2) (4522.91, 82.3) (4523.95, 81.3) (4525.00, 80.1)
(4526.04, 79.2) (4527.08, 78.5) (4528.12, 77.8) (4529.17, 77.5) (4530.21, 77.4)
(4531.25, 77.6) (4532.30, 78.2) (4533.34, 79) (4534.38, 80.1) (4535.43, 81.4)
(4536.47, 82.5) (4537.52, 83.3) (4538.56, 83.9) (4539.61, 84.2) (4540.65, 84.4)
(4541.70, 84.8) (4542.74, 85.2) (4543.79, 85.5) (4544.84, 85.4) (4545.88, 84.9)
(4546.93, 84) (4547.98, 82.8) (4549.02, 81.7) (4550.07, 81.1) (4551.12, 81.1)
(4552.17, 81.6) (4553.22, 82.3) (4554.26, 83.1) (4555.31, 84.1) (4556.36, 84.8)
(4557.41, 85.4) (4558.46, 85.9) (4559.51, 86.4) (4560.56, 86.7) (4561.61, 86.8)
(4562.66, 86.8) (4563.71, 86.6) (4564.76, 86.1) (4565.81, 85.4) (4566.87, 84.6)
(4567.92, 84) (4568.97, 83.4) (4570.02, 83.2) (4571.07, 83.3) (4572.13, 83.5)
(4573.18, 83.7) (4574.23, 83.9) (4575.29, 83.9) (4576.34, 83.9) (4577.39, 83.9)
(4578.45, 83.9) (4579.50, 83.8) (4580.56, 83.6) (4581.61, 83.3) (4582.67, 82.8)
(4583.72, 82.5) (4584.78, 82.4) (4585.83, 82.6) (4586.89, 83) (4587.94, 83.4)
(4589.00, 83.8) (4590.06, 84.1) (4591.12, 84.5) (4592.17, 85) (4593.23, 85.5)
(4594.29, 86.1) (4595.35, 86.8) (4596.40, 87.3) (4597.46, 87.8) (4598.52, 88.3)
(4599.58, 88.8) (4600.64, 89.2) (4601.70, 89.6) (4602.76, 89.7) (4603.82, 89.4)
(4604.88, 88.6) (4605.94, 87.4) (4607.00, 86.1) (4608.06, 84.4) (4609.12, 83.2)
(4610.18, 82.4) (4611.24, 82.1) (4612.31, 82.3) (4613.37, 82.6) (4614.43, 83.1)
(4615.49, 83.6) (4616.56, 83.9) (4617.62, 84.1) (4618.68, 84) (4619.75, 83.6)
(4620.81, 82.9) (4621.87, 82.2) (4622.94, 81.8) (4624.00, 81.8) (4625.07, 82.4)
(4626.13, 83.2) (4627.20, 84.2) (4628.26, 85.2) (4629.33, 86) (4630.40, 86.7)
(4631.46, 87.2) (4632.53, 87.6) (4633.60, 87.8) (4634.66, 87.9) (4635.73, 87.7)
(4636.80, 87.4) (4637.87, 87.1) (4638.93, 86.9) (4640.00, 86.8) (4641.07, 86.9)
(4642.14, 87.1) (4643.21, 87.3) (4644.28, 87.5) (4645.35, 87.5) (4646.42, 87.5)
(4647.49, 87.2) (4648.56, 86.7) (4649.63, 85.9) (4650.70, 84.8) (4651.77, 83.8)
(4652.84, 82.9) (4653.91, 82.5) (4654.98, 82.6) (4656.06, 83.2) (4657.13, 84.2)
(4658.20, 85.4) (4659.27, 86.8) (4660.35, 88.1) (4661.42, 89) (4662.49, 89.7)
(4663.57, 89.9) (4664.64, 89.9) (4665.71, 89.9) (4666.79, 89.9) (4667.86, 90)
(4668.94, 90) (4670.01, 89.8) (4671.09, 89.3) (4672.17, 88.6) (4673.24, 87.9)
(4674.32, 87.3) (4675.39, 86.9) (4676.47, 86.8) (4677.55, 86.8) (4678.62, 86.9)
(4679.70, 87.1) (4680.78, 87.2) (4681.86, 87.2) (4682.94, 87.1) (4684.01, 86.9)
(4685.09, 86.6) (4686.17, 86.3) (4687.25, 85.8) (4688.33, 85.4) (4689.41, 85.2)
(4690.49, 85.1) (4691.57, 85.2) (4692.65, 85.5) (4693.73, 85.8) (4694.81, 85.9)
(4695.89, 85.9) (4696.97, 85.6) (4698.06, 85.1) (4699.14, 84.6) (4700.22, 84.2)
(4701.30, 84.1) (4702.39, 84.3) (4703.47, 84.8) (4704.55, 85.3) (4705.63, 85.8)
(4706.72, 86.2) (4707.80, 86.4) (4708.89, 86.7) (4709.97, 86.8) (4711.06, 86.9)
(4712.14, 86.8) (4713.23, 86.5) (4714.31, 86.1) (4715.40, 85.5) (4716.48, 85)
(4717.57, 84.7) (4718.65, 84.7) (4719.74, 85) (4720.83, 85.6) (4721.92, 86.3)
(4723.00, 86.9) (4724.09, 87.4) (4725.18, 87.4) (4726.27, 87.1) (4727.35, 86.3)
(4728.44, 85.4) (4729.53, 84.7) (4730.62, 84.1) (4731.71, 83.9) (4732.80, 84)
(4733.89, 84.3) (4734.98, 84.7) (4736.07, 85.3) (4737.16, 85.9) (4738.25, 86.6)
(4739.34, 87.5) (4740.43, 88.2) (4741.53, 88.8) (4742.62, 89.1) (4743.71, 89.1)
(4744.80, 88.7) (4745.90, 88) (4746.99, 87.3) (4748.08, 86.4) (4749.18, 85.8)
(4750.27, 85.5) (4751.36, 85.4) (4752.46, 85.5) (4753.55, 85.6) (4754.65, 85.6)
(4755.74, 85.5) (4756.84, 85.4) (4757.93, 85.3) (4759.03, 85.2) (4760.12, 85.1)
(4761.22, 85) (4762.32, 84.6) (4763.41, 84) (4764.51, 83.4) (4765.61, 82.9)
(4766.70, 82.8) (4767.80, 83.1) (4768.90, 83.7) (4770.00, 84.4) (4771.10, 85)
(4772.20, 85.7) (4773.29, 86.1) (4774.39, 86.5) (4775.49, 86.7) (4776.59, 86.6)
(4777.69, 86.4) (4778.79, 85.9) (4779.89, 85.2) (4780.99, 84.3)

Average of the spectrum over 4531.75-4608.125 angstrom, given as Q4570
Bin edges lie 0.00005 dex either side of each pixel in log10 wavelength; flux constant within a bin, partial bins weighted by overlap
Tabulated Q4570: 84.5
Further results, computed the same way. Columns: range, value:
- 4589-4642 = 85.6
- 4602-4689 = 86.2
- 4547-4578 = 84.1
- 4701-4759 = 86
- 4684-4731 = 85.7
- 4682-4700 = 85.8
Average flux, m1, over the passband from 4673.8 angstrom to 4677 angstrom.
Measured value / 87.1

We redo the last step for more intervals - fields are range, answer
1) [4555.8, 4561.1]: 85.8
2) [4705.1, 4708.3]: 86.1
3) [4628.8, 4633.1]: 86.8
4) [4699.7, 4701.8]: 84.2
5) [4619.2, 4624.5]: 82.5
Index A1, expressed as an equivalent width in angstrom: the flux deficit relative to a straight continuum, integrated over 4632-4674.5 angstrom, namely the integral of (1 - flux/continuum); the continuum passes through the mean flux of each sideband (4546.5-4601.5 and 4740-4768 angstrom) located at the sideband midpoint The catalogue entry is -1.06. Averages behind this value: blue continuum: 84.5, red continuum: 85.8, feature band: 87.2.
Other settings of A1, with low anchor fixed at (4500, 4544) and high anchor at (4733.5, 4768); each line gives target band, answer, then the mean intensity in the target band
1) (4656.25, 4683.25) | -0.85 angstrom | 88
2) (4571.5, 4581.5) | 0.12 angstrom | 83.7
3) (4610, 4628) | 0.43 angstrom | 83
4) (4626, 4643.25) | -0.32 angstrom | 86.7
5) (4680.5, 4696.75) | -0.11 angstrom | 86.1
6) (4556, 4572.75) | -0.10 angstrom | 85.2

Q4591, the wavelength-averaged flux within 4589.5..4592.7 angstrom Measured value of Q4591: 84.5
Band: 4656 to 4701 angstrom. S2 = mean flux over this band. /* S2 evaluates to 87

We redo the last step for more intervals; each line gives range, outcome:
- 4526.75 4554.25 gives 81.8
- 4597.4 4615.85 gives 86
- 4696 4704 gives 84.7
